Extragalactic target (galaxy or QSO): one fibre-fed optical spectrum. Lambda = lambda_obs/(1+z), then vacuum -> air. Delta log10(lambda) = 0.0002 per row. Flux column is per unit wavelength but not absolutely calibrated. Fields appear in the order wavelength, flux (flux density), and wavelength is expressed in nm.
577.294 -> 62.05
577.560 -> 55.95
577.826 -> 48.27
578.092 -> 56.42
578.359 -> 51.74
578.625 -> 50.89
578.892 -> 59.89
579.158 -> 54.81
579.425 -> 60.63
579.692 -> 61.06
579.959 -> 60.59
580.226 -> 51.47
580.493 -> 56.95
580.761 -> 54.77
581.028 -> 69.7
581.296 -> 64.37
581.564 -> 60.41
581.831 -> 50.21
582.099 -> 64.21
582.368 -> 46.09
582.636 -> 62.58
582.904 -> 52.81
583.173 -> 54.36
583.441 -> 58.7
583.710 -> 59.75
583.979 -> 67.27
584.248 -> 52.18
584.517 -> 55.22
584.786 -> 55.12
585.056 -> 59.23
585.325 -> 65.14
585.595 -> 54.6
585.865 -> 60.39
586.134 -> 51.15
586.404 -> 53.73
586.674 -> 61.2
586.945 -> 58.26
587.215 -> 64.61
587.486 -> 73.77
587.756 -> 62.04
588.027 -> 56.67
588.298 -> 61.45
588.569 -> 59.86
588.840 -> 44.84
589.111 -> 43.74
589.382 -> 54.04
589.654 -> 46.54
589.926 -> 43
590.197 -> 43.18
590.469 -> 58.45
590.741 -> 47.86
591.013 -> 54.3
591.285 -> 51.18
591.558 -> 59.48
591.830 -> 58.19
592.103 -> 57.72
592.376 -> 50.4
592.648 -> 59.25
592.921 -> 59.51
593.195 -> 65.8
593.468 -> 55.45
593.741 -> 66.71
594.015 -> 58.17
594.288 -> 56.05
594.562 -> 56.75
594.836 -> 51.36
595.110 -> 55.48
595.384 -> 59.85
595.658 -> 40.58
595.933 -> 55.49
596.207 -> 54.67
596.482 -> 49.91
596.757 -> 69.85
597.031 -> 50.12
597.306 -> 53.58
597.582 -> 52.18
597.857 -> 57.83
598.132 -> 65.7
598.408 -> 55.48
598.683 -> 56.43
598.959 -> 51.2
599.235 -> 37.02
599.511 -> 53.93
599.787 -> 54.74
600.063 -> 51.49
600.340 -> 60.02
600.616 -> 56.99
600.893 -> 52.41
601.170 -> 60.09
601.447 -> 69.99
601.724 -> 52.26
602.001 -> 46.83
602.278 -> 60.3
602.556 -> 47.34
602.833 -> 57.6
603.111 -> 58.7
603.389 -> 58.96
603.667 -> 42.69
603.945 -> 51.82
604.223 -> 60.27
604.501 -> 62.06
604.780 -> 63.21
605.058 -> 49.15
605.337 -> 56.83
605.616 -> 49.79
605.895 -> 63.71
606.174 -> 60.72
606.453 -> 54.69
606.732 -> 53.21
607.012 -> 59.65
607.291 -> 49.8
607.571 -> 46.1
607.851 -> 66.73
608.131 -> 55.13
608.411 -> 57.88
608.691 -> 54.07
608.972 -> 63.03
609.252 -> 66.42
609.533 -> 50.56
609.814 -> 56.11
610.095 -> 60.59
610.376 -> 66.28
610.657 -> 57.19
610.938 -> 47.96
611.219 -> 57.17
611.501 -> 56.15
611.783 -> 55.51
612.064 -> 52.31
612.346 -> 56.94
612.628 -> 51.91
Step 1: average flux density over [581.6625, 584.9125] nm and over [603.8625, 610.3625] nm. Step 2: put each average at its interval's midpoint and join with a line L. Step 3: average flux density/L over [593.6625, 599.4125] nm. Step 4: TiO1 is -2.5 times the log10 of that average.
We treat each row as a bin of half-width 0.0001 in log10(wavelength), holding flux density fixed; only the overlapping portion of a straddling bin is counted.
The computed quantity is 0.041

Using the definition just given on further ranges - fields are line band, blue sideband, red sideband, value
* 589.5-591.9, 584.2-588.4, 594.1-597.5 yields 0.116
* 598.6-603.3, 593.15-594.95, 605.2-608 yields 0.049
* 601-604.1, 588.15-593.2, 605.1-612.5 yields 0.006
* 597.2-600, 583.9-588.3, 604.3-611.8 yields 0.084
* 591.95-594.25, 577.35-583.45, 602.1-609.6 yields -0.045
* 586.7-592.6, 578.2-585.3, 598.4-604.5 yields 0.029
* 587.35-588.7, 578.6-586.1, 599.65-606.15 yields -0.096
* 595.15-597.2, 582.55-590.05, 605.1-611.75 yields 0.047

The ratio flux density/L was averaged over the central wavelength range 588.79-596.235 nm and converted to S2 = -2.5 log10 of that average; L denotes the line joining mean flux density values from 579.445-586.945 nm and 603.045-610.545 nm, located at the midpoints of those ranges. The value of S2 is 0.07 mag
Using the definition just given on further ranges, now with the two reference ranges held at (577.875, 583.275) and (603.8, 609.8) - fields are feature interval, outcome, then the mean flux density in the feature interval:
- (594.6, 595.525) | 0.03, 55.6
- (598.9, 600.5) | 0.11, 51.5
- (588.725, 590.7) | 0.19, 47.7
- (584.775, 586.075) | -0.03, 58.8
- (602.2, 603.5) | 0.01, 56.3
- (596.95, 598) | 0.06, 53.7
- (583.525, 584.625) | -0.03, 58.7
